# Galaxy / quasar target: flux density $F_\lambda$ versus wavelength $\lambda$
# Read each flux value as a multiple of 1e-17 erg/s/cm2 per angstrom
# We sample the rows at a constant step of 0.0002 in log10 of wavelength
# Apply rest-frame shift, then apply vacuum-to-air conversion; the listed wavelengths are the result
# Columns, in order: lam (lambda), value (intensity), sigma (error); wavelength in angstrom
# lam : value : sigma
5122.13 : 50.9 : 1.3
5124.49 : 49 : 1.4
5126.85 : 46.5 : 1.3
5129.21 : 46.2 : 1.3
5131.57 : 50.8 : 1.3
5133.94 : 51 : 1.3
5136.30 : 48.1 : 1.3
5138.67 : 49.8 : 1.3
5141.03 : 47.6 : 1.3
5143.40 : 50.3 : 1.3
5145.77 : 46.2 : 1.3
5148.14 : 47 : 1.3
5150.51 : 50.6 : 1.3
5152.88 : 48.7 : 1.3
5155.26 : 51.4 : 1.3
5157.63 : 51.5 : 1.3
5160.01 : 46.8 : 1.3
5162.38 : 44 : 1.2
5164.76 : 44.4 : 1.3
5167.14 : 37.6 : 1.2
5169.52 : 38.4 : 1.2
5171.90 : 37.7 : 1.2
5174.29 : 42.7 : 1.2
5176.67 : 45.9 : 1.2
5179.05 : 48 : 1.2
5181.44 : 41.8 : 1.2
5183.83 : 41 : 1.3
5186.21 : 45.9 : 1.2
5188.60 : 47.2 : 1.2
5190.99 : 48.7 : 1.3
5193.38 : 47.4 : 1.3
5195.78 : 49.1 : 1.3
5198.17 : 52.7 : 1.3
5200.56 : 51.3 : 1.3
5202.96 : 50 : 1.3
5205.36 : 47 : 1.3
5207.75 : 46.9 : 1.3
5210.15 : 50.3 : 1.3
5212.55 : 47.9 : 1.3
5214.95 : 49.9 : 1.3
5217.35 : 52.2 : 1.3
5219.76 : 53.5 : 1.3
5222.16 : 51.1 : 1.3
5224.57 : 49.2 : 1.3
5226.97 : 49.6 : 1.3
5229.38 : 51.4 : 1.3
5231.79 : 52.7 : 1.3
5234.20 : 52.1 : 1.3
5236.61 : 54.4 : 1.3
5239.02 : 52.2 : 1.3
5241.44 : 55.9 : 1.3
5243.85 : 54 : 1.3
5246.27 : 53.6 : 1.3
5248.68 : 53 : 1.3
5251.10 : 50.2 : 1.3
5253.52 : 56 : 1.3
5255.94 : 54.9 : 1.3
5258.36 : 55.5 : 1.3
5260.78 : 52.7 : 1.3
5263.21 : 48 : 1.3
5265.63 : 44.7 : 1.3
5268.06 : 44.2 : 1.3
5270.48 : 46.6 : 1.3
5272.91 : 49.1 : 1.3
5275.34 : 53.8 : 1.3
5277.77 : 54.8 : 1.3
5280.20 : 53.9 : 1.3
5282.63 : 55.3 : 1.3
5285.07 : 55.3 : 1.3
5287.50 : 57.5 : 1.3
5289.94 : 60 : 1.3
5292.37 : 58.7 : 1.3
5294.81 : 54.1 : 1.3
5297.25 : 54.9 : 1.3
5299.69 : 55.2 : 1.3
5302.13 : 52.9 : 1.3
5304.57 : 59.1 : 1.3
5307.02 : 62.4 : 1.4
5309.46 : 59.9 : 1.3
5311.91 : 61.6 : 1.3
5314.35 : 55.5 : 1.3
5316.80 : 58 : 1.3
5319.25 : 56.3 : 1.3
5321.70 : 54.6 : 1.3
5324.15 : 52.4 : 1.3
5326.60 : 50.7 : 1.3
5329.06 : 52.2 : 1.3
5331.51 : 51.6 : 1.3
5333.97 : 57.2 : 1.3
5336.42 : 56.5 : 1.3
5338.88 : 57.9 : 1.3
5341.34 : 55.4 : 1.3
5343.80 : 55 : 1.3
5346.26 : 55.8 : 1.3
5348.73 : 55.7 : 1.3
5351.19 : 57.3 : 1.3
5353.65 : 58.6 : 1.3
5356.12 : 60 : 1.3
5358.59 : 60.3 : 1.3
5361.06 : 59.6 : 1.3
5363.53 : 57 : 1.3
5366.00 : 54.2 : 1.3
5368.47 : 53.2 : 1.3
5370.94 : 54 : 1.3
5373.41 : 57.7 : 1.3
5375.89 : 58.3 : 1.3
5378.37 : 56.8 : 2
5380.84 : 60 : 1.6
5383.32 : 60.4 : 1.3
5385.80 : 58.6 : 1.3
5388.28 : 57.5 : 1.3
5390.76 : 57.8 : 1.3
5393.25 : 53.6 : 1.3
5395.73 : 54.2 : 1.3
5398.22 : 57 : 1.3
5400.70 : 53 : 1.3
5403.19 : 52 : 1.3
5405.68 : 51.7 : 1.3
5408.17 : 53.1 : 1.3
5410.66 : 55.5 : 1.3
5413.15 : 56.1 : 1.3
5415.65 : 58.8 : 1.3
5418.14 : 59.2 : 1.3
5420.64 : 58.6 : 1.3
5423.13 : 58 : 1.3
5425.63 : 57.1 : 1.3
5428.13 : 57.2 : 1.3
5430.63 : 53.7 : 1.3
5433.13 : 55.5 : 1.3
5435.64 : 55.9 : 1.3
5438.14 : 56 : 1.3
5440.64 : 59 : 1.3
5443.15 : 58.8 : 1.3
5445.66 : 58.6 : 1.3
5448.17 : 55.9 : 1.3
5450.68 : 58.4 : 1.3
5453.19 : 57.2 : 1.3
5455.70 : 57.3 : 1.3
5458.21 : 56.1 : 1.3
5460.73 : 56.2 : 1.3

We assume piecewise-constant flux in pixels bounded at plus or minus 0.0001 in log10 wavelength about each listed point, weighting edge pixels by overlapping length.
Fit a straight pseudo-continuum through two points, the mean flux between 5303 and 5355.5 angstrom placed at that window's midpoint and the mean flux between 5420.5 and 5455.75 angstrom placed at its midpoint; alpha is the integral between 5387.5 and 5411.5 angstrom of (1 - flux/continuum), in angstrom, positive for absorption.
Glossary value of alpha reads 1.0 angstrom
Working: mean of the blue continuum 56.4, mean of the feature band 54.5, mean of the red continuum 57.1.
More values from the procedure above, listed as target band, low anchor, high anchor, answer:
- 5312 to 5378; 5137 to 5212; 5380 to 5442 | -3.0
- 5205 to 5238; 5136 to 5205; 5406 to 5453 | -1.4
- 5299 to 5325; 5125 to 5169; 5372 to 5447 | -1.9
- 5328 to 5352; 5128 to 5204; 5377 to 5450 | -0.8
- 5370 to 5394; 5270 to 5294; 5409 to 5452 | -0.5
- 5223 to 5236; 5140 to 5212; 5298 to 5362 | -0.3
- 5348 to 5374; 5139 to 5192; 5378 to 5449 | -1.4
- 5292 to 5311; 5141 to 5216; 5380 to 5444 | -1.9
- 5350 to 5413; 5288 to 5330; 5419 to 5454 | 0.4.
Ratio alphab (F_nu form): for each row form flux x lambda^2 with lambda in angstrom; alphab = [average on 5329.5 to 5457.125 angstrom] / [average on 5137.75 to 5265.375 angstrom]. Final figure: 1.24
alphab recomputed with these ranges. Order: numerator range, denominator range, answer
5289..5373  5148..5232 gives 1.25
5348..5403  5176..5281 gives 1.20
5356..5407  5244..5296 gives 1.11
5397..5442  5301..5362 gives 1.02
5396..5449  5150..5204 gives 1.34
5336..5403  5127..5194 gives 1.33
